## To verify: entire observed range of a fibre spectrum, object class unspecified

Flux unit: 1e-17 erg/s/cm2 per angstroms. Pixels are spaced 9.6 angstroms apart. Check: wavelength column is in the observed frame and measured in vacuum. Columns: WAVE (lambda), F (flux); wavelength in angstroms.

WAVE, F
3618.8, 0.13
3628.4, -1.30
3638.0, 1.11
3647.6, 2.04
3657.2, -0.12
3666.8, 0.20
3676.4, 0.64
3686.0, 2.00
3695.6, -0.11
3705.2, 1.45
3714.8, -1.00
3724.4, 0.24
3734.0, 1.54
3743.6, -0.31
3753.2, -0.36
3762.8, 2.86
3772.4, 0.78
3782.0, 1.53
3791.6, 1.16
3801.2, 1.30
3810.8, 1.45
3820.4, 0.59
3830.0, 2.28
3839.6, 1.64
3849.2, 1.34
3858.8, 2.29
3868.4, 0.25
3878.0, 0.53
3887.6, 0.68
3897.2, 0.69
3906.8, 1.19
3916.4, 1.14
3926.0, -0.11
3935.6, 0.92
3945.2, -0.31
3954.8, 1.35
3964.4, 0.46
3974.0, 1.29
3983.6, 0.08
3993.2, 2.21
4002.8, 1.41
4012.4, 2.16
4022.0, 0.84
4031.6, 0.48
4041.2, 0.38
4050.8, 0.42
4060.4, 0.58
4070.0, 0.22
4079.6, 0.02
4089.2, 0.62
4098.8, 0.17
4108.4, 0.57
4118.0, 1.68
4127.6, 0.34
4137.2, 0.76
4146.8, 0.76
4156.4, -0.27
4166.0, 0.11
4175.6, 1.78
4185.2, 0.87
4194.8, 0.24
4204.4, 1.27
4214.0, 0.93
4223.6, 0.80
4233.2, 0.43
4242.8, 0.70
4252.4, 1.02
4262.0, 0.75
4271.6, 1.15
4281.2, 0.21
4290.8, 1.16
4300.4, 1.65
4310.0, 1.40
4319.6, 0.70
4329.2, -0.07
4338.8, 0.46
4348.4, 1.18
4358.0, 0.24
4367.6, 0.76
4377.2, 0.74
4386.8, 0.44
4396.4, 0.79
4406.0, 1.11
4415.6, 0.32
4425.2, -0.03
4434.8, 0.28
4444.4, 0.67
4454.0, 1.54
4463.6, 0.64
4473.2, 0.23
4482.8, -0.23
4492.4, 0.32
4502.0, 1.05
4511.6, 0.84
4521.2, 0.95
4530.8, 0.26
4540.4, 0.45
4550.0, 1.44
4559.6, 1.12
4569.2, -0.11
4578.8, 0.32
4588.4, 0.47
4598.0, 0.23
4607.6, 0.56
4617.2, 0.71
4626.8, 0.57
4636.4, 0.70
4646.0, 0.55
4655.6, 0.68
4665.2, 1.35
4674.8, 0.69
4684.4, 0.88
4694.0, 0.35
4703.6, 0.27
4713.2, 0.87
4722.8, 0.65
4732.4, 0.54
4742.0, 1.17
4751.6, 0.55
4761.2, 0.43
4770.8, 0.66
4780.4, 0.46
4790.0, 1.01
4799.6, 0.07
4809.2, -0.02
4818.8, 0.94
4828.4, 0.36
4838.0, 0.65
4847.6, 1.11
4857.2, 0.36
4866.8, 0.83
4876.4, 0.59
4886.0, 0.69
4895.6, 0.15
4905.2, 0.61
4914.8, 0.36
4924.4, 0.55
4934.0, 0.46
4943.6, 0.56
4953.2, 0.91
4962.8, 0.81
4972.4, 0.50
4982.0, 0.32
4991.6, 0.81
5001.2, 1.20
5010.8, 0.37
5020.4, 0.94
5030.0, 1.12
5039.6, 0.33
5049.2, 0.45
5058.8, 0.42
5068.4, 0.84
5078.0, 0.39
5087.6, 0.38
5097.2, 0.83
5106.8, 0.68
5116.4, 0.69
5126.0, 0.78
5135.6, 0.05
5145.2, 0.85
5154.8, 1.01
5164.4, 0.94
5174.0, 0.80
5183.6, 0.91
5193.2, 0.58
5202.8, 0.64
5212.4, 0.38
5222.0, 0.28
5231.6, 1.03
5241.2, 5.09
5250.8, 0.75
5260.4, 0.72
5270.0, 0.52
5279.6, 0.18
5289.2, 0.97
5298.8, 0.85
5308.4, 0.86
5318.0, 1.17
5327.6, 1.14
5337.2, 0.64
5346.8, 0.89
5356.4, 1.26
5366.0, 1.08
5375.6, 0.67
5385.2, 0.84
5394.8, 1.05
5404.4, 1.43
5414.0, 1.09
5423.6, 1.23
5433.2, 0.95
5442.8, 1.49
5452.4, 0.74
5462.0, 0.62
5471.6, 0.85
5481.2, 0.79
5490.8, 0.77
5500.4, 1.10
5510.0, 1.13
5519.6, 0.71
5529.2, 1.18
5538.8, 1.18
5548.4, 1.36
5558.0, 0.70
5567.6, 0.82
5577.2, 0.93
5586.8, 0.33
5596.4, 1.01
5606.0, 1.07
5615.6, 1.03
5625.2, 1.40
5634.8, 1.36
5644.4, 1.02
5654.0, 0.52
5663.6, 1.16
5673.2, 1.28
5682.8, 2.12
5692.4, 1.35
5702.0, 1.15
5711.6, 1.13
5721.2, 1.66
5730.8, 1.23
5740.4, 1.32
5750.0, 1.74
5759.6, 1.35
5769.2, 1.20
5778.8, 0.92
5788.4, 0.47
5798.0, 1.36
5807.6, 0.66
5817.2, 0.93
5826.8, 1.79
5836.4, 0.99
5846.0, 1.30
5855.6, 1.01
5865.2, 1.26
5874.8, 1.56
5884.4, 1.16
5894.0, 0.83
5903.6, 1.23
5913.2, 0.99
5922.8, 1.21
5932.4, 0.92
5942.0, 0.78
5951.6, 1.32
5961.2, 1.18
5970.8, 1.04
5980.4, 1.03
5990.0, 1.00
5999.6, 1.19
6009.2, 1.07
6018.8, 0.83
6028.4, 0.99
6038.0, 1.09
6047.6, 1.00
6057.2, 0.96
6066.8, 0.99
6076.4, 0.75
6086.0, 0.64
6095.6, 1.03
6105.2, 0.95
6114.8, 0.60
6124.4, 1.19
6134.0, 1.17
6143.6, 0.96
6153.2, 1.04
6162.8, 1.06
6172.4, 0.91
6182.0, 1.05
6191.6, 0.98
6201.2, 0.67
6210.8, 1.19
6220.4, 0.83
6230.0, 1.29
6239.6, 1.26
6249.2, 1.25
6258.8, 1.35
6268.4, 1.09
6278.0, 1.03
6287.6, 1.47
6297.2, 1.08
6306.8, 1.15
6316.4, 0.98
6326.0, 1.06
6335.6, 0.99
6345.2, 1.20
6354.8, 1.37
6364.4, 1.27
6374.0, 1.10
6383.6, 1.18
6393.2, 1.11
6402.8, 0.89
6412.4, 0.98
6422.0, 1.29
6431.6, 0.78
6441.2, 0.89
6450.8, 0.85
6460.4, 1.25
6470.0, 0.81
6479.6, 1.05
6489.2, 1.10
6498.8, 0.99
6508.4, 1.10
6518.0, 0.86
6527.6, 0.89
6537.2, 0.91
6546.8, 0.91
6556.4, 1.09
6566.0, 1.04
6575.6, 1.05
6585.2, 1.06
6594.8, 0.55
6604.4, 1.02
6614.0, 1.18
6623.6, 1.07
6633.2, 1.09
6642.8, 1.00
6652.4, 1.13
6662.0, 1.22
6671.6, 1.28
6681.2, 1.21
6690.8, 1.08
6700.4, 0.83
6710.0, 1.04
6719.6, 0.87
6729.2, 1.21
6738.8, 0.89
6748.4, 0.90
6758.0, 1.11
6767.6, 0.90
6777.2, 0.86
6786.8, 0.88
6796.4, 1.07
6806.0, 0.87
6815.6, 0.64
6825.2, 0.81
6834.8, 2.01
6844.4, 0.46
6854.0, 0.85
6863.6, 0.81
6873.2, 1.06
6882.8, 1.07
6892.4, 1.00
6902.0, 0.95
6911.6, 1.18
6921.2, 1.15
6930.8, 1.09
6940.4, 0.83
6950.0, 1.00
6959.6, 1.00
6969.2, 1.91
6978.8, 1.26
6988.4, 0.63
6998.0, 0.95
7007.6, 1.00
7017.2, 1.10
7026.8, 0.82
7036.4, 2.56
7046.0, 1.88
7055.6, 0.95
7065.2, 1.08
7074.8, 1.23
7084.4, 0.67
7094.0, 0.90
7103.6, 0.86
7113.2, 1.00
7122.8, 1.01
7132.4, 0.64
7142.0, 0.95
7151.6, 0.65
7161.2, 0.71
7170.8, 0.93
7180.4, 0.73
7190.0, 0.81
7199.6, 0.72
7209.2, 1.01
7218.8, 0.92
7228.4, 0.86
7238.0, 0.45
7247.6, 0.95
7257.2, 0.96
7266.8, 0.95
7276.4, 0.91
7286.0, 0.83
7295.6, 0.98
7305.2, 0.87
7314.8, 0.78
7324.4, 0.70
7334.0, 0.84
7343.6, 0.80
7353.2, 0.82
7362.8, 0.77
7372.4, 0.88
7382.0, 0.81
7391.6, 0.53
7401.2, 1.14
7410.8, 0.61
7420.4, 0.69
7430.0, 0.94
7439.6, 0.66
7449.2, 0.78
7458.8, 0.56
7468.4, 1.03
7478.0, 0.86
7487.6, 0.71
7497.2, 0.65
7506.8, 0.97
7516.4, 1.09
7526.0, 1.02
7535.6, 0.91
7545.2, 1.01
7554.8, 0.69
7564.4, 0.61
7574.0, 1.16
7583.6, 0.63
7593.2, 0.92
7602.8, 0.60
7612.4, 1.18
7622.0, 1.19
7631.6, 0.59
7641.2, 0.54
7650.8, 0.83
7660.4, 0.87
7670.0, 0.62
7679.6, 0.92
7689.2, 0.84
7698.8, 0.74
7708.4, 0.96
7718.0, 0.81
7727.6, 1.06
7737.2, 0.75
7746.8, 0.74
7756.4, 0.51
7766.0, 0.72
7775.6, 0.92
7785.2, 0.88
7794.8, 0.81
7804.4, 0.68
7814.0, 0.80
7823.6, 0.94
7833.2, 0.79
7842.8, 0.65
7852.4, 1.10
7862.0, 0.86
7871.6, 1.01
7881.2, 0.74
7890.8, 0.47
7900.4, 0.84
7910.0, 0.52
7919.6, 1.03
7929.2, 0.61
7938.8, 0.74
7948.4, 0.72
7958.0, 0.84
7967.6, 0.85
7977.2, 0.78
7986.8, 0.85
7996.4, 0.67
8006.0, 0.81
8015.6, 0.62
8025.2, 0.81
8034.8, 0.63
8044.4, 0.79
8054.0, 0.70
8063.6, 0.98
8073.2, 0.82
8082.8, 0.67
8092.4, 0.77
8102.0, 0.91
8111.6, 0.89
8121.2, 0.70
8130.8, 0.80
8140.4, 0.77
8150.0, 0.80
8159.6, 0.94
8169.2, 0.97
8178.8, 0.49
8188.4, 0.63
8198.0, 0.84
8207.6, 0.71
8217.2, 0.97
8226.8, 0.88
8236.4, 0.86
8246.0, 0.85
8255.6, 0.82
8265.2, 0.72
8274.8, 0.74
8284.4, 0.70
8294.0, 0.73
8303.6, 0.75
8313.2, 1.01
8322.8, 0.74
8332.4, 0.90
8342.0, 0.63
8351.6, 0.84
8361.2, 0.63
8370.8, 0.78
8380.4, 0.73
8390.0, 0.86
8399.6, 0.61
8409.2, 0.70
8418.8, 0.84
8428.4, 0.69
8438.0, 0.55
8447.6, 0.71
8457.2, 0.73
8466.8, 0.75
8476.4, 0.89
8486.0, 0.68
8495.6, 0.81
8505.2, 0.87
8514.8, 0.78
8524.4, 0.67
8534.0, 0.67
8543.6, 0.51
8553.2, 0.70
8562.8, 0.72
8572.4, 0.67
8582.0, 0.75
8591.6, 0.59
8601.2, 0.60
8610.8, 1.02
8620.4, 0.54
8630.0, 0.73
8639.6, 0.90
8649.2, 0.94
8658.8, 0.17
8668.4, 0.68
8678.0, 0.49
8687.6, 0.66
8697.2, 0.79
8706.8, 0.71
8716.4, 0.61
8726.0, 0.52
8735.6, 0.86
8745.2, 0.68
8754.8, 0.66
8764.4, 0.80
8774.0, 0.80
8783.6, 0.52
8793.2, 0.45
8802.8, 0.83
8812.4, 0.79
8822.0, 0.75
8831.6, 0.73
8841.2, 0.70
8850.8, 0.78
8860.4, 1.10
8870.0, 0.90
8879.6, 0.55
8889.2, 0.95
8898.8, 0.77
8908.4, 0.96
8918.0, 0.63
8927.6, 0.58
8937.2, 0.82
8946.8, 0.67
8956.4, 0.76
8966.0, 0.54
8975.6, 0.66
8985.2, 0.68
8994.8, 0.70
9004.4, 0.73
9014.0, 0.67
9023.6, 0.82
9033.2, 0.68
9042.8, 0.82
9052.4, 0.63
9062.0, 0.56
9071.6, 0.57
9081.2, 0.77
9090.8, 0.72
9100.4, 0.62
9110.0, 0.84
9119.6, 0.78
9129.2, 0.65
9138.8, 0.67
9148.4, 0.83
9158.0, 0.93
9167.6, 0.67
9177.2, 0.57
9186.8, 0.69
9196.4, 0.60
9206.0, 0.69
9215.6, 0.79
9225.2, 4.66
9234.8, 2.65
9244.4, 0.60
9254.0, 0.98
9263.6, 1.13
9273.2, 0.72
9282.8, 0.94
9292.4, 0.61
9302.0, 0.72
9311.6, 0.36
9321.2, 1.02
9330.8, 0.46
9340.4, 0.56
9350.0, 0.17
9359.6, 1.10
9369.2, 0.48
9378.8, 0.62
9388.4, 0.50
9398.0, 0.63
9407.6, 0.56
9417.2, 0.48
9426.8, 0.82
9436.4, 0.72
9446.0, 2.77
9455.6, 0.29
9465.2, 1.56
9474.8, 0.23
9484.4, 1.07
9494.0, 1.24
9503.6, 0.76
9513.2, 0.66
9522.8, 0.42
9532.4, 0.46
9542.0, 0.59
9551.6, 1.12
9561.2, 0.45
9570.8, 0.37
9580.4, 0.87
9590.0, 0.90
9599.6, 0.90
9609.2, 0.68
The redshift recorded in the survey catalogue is 0.41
